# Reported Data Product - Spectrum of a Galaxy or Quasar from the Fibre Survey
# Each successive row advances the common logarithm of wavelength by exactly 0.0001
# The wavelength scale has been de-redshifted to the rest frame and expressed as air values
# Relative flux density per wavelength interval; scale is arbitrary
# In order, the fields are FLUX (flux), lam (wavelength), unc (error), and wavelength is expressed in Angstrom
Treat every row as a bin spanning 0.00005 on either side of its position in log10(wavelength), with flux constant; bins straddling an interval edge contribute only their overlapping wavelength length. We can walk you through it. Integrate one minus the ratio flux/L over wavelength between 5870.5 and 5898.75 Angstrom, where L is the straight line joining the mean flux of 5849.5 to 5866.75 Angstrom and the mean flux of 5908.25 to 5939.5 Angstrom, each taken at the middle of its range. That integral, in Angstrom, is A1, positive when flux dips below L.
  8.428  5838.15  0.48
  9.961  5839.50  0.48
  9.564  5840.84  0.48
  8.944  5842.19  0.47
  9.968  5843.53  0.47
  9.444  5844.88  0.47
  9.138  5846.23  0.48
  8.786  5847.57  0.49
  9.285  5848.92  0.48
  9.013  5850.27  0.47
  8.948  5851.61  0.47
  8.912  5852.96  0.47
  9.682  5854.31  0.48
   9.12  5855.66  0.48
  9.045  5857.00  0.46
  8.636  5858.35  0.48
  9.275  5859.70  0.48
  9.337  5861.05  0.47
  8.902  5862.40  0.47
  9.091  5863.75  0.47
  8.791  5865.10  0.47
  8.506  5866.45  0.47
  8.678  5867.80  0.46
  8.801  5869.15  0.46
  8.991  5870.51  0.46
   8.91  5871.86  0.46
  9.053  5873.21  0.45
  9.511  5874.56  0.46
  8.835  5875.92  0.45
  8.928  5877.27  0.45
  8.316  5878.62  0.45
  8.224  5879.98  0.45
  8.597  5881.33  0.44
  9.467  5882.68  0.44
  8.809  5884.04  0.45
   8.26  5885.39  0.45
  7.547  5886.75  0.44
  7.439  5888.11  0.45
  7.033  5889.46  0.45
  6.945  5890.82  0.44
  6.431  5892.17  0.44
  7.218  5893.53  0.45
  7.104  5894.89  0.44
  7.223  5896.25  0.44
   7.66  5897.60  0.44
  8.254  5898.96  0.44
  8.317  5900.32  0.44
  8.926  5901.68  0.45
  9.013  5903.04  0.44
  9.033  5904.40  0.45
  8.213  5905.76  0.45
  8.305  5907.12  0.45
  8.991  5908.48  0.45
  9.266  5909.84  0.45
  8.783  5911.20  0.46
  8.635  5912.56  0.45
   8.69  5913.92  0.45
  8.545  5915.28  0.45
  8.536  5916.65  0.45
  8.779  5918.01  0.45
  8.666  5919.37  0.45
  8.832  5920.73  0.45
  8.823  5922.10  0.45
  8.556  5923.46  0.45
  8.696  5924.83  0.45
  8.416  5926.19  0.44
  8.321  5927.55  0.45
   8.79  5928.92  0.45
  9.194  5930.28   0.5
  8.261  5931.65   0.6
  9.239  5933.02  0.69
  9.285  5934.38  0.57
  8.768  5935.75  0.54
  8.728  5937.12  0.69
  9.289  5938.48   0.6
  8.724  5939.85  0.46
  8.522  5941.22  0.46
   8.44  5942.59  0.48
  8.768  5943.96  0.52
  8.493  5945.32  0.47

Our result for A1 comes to 2.6 Angstrom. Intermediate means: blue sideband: 9.03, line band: 8.1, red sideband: 8.78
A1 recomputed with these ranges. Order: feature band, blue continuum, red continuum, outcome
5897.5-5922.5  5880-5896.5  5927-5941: -1.27 Angstrom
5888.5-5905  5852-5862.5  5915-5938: 2.13 Angstrom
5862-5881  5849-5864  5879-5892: -0.68 Angstrom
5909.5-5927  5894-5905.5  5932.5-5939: -0.14 Angstrom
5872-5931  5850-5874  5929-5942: 3.47 Angstrom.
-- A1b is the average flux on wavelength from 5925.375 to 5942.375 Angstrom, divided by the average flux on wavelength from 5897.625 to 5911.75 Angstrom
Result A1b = 1.01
